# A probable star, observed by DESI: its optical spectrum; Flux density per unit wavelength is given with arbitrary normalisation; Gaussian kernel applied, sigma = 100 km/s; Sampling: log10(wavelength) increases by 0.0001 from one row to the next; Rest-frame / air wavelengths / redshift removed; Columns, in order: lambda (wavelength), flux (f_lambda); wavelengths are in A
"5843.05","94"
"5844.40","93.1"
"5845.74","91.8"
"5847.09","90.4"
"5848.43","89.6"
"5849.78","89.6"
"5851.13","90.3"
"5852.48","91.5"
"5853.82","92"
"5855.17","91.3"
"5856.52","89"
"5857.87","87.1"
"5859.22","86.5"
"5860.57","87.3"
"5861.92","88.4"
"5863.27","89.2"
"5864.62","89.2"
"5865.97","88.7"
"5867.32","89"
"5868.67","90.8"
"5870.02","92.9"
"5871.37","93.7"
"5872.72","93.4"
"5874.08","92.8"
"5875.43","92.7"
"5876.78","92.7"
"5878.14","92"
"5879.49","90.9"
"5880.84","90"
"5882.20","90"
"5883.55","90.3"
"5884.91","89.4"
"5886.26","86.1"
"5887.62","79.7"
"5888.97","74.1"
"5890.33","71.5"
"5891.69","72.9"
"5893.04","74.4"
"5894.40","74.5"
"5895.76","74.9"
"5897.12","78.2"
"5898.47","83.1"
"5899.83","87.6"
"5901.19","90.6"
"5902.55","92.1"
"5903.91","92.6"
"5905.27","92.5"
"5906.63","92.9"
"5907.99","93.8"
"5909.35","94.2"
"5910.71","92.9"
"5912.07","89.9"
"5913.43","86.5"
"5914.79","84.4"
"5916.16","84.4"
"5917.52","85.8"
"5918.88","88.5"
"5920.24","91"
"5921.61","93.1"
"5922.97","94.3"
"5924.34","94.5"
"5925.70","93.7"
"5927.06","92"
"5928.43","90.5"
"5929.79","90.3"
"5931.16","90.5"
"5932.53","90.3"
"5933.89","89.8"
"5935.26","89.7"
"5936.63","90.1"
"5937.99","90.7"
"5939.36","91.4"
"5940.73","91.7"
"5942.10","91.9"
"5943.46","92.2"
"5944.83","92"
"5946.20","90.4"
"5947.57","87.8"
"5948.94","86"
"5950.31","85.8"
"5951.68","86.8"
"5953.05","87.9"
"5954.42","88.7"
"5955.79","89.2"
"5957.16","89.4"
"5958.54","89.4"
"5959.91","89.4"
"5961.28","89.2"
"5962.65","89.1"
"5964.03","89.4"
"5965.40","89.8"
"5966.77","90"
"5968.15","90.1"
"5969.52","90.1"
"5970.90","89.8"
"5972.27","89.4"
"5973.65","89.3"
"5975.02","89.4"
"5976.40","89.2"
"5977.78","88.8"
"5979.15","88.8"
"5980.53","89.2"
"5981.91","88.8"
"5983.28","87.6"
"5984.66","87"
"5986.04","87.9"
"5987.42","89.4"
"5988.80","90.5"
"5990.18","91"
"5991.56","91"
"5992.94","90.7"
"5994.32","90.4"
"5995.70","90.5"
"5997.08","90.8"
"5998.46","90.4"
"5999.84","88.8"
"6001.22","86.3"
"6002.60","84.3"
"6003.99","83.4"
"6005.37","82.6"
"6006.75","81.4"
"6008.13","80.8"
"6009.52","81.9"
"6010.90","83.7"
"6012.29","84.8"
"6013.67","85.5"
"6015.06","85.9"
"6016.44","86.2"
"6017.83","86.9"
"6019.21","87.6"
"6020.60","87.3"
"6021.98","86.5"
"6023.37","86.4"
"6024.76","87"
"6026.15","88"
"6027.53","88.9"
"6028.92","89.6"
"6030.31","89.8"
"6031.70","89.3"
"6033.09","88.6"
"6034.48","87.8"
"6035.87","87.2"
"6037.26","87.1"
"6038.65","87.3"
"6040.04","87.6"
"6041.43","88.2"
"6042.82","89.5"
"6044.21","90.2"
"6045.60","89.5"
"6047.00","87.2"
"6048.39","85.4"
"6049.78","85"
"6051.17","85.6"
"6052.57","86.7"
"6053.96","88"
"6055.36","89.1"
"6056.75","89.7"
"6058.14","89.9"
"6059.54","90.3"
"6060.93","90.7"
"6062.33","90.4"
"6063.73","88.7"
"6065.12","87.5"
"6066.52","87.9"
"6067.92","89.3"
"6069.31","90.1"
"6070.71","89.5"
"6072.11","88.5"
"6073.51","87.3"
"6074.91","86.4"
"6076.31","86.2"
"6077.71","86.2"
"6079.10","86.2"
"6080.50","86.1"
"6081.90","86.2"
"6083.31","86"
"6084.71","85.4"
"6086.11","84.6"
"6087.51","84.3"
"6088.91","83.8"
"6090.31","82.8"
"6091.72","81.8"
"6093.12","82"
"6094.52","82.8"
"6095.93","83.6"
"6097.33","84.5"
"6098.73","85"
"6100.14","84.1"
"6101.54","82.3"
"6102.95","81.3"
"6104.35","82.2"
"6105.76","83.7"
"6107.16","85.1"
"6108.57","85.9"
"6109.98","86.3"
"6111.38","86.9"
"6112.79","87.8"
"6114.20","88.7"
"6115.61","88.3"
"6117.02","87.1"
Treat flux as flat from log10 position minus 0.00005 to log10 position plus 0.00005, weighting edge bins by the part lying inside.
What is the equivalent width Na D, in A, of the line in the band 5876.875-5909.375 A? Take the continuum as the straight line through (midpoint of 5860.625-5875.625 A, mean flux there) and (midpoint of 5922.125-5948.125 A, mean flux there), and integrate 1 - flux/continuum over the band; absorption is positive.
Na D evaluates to 2.03 A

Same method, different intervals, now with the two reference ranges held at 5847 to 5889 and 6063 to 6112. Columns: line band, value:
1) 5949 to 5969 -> -0.2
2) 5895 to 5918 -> 0.2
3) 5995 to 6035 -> 0.1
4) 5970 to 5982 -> -0.2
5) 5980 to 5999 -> -0.5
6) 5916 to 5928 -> -0.3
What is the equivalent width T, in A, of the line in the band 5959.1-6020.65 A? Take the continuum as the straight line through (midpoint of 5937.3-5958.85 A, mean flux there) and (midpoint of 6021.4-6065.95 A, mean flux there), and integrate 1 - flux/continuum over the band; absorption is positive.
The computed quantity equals 0.72 A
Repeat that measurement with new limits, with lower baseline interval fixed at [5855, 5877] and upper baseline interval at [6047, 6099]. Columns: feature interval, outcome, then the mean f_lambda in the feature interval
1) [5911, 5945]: -0.5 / 90.4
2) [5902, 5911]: -0.4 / 93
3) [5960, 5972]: -0.2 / 89.7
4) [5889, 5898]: 1.5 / 74.6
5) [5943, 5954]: 0.0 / 88.5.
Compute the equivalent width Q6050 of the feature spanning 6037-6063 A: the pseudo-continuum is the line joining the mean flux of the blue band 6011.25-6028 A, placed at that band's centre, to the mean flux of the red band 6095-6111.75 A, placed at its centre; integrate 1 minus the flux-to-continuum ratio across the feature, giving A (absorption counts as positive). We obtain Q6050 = -0.77 A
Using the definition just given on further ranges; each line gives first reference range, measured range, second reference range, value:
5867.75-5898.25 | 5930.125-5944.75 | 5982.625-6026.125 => -0.8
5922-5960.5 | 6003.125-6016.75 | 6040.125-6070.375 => 0.9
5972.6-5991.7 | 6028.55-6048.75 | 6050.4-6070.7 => 0.1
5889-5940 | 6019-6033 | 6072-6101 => -0.4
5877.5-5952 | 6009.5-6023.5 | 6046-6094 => 0.2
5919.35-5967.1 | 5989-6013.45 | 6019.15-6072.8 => 0.7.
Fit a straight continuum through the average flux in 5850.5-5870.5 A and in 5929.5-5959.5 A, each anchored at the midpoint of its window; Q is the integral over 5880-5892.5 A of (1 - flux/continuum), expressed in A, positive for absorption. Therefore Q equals 1.0 A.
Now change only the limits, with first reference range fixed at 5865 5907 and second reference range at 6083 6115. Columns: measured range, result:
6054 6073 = -1.01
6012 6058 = -1.38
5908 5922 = -0.47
